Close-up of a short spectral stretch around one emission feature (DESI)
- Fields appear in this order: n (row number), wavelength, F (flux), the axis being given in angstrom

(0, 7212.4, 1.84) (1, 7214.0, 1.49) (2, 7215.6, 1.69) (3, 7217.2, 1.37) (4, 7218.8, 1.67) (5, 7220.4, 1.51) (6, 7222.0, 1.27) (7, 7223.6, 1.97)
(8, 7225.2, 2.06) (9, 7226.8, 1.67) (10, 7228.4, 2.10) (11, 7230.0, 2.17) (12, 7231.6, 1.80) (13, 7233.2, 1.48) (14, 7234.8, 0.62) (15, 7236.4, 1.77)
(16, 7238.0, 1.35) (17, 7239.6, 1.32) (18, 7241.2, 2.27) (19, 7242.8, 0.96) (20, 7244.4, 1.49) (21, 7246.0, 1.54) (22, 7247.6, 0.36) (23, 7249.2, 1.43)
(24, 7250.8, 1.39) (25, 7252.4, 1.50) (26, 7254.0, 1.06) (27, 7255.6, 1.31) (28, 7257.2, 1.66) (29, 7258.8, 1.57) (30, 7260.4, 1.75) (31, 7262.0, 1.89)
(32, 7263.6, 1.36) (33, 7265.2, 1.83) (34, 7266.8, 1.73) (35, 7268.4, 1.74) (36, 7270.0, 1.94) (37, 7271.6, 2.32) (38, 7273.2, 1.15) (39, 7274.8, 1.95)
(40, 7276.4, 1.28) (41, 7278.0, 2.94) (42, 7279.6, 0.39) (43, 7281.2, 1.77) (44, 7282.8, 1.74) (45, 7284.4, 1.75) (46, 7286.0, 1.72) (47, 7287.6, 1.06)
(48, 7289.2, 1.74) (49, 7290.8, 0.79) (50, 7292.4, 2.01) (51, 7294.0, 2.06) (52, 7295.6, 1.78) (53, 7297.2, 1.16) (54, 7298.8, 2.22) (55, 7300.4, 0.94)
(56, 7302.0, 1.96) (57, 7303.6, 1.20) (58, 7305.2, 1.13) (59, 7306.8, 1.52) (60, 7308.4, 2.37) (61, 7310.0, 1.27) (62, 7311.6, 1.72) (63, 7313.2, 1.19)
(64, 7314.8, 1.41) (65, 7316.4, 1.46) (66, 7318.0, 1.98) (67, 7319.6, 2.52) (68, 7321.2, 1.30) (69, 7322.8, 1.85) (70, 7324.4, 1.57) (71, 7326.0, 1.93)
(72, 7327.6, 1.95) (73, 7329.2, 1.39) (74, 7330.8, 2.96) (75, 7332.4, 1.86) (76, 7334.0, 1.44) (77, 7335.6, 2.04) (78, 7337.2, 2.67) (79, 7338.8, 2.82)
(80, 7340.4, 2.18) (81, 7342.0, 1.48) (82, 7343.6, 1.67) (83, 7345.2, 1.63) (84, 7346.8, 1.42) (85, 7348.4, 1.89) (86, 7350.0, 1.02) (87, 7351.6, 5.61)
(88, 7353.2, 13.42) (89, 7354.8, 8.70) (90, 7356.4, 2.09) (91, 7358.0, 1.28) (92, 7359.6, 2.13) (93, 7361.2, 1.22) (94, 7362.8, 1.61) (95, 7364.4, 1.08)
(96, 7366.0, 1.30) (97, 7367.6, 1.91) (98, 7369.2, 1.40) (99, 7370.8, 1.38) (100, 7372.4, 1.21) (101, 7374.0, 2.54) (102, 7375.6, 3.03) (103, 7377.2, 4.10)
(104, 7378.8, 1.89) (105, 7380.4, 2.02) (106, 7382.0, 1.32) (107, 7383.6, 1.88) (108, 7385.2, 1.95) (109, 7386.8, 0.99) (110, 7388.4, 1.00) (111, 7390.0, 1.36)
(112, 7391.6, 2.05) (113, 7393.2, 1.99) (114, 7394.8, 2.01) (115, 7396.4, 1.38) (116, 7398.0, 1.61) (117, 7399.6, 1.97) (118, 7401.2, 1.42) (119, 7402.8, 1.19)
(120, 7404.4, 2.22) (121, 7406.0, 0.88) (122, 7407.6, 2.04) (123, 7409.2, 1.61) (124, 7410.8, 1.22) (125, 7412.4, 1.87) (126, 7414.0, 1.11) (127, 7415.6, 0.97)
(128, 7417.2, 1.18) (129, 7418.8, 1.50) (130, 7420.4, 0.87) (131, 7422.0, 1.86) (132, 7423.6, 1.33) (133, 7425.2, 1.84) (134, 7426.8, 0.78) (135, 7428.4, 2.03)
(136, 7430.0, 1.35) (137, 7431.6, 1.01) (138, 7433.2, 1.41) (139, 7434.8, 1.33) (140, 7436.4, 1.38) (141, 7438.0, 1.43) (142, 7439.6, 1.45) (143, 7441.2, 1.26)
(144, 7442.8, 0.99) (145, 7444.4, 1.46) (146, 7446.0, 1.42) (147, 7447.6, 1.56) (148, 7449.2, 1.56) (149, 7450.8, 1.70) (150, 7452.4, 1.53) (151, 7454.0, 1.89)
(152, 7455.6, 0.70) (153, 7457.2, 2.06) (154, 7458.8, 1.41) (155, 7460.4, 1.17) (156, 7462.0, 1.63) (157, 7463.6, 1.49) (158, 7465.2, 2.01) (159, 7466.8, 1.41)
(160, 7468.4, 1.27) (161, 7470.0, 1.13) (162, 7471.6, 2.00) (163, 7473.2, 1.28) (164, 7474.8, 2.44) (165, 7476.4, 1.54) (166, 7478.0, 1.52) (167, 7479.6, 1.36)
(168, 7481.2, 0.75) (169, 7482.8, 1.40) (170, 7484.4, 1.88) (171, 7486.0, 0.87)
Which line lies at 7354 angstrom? H-alpha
